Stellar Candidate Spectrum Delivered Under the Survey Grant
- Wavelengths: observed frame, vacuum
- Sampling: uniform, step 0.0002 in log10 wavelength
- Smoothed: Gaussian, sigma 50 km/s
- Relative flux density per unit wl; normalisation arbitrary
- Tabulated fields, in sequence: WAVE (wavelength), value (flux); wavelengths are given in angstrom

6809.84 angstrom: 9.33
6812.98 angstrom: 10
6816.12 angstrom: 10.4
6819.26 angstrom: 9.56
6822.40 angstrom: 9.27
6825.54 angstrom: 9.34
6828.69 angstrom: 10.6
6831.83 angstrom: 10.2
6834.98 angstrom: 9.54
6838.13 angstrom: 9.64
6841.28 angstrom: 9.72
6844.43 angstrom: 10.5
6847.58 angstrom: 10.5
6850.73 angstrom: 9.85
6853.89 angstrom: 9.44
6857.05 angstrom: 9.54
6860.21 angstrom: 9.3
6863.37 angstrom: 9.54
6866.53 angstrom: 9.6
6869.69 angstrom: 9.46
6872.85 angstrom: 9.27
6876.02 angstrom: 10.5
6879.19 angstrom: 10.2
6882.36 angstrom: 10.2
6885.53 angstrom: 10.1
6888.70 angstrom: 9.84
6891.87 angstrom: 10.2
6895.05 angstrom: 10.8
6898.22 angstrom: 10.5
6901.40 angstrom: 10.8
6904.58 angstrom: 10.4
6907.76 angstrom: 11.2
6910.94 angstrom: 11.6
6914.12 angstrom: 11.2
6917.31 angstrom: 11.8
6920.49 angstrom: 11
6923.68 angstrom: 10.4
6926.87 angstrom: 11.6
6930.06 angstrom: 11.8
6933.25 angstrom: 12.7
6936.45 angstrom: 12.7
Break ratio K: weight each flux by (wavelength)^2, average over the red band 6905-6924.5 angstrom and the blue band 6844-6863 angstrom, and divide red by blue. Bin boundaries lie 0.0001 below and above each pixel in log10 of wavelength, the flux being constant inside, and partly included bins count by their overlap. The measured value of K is 1.2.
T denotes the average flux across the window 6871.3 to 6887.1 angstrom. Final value 10.1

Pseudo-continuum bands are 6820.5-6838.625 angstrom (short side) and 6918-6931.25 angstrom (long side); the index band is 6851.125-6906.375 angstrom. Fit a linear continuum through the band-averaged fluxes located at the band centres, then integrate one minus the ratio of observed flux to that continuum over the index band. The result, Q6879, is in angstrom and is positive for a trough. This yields 2.85 angstrom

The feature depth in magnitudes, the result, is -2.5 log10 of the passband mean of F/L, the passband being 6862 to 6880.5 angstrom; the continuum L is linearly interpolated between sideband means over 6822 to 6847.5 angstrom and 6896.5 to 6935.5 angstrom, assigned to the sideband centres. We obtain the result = 0.082 mag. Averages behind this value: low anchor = 9.92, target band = 9.76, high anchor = 11.3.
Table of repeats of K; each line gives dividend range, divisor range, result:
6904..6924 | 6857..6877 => 1.18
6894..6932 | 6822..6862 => 1.16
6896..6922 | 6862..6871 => 1.17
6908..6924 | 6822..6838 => 1.18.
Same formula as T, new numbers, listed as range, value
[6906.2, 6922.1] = 11.4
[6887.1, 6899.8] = 10.3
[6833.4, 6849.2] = 9.98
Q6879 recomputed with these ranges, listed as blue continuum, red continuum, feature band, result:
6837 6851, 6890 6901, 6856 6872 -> 1.2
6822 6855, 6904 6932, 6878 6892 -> 0.8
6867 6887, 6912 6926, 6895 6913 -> -0.3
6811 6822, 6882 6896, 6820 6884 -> 1.5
